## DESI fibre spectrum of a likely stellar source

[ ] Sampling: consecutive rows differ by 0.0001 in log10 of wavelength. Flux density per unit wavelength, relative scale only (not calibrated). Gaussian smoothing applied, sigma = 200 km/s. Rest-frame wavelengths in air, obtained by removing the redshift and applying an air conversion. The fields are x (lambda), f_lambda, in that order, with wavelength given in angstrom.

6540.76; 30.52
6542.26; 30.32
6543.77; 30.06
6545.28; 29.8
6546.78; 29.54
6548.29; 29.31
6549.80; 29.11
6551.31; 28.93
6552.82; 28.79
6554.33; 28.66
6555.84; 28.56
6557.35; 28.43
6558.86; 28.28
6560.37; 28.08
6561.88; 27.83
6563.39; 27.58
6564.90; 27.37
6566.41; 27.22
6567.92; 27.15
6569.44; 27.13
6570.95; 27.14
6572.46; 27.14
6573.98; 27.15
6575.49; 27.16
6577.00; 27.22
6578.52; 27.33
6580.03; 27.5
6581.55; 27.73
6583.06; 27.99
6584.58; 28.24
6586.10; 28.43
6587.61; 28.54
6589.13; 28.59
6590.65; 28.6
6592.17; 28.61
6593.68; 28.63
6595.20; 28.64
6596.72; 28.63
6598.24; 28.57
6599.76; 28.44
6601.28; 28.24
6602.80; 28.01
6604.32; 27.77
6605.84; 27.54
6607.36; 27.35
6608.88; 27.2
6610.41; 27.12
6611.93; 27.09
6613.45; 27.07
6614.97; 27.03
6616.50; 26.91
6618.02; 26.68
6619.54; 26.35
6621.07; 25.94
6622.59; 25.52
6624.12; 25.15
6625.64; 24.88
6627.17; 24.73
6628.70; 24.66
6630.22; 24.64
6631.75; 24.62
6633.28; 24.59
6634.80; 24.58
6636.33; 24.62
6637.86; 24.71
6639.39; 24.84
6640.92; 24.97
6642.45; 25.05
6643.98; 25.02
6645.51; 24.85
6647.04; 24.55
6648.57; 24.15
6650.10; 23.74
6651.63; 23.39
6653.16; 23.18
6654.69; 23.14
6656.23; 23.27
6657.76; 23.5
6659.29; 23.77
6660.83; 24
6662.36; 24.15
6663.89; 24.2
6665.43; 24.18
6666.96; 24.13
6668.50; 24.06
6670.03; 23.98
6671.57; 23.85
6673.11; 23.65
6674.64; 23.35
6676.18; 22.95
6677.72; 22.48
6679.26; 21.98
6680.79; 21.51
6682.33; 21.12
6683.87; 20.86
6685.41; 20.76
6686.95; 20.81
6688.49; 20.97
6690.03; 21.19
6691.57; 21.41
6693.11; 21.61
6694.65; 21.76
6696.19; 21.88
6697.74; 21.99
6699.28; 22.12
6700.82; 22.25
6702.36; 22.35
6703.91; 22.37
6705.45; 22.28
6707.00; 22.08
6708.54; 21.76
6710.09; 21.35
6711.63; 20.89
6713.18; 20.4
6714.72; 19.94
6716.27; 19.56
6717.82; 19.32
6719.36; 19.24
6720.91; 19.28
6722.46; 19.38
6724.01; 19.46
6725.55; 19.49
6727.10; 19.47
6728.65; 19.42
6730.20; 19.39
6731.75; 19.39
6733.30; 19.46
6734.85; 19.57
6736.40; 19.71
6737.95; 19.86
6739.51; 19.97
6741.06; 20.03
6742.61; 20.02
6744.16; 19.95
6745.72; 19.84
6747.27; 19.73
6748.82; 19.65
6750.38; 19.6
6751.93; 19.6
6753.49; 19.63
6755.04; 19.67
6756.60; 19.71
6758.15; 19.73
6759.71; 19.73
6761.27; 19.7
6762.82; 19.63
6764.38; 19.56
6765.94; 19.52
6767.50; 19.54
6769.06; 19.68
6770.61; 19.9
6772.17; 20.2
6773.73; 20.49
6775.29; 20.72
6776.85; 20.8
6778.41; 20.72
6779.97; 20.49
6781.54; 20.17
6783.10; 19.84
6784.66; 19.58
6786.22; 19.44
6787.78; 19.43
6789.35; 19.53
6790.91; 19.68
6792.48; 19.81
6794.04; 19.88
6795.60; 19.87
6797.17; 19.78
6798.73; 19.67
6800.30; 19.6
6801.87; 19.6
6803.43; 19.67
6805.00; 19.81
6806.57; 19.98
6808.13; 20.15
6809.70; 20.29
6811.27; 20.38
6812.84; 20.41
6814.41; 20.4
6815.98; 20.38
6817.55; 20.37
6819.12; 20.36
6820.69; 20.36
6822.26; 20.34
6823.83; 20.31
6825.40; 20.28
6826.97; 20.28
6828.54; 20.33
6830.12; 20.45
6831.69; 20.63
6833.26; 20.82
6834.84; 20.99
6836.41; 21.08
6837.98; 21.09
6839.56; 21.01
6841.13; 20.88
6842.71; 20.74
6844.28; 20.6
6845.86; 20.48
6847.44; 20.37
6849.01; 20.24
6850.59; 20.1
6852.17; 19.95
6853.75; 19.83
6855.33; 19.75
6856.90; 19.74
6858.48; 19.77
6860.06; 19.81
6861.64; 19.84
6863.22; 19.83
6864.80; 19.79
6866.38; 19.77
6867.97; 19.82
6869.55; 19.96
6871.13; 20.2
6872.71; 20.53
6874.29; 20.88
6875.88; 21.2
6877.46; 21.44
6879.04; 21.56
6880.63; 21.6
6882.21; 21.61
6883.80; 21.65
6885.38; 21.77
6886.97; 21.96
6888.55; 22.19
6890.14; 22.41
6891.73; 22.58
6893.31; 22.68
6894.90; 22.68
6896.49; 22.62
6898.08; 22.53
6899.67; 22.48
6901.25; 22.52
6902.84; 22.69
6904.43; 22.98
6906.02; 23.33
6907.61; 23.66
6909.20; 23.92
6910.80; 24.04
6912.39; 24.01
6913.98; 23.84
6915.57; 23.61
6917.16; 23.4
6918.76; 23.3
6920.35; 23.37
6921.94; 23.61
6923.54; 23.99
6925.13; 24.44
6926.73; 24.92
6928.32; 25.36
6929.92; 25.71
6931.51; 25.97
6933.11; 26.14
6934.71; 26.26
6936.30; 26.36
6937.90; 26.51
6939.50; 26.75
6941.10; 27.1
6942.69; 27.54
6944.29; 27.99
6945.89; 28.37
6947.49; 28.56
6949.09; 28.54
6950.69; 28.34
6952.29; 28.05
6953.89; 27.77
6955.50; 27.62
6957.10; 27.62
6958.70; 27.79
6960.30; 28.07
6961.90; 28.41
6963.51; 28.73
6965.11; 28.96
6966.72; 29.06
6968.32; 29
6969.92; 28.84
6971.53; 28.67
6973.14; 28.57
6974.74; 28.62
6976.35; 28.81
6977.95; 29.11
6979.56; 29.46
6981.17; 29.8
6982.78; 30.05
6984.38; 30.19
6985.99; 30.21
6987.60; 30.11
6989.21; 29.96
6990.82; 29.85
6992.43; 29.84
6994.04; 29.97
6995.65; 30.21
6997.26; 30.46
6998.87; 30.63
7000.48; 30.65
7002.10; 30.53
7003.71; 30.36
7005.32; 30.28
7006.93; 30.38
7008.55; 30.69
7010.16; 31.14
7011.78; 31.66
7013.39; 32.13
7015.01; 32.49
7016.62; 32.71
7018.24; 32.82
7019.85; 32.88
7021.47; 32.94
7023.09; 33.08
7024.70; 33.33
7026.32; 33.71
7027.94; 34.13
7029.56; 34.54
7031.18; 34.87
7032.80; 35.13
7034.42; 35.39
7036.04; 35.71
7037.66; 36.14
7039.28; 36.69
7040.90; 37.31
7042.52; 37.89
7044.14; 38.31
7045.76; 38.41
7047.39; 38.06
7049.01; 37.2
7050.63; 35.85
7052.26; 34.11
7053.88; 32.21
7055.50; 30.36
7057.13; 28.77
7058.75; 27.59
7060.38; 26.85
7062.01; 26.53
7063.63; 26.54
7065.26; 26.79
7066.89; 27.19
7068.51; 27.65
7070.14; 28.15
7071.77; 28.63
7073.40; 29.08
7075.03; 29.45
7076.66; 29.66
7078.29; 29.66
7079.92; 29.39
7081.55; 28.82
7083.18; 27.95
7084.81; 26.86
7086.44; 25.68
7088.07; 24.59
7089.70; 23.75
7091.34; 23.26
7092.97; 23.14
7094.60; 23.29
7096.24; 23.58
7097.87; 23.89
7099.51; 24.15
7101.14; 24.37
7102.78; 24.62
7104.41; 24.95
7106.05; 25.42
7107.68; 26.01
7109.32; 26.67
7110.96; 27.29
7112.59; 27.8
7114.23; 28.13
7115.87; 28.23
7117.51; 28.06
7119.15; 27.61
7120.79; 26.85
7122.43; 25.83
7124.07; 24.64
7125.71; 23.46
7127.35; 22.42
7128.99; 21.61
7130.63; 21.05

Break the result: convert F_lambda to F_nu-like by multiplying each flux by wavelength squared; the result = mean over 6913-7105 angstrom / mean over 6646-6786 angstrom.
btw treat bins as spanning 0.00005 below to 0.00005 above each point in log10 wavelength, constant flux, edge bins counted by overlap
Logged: 1.51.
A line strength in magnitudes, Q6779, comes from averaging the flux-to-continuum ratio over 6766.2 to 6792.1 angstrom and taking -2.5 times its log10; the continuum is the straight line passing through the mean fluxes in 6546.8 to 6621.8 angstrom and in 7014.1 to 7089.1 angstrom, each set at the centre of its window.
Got 0.42 mag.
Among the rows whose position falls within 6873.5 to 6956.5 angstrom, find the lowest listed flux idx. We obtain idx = 20.88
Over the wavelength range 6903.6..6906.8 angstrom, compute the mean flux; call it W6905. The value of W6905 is 23.1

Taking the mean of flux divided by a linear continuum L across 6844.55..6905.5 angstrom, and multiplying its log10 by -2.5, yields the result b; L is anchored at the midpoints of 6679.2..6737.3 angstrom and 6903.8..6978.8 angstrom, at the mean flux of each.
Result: 0.179 mag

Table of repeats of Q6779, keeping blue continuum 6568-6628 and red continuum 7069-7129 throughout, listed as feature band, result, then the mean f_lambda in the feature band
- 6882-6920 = 0.17 mag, 22.9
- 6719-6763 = 0.35 mag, 19.6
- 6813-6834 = 0.30 mag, 20.4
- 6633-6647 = 0.10 mag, 24.8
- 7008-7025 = -0.22 mag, 32.4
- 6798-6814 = 0.32 mag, 20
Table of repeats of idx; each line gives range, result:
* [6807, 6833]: 20.15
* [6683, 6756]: 19.24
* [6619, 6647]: 24.58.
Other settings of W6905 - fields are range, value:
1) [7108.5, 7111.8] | 27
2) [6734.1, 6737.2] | 19.7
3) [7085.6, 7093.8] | 24.1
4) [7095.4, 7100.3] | 23.8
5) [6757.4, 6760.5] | 19.7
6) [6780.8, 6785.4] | 19.9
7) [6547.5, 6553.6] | 29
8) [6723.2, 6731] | 19.5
